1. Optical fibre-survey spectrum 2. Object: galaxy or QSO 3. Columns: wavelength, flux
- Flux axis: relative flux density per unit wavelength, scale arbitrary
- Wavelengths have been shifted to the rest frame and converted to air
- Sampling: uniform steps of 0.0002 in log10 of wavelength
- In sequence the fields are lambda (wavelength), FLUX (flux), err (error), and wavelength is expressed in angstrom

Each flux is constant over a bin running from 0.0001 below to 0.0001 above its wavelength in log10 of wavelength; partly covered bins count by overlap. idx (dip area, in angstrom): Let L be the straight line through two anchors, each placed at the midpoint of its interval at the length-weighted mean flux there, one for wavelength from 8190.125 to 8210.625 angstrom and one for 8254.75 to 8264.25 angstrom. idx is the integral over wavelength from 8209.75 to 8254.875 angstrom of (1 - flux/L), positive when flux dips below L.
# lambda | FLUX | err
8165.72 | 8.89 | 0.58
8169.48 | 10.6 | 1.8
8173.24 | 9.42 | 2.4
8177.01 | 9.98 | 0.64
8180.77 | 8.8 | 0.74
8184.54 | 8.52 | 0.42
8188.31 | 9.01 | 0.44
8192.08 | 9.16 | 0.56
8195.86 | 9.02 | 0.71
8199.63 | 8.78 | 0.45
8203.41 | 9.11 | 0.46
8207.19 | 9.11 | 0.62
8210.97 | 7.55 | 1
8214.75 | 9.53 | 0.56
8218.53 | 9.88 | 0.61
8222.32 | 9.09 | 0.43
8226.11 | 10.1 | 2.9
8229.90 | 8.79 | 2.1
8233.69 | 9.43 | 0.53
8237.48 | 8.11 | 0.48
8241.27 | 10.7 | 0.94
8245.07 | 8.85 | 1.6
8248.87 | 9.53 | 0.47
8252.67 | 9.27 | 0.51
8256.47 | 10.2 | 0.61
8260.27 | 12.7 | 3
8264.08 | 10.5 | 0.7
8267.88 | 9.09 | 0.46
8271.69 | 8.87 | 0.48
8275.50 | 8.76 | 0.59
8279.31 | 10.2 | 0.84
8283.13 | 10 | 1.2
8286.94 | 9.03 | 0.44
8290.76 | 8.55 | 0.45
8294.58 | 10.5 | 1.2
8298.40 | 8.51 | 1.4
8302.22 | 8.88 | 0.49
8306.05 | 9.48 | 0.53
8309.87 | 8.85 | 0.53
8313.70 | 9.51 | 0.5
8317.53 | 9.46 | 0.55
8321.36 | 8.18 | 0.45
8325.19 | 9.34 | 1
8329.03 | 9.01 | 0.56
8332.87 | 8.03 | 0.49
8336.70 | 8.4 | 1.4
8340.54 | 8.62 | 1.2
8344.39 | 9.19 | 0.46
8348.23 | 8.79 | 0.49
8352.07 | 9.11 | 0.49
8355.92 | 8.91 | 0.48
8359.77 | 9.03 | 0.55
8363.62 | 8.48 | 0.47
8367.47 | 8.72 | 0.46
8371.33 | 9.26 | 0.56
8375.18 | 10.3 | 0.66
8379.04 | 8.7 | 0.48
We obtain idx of 4.00 angstrom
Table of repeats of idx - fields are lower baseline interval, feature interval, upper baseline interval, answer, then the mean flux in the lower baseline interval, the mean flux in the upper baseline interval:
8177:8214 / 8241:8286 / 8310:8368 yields -4.97 angstrom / 8.87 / 8.86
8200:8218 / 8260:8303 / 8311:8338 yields -3.20 angstrom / 8.9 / 8.86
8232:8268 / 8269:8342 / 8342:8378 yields 3.16 angstrom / 9.88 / 9.07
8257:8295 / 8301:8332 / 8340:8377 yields 1.25 angstrom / 9.81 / 9.05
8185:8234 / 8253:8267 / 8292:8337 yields -2.65 angstrom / 9.09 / 9.03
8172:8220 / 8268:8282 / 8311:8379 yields -0.45 angstrom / 9.06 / 8.95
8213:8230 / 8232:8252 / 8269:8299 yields 0.33 angstrom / 9.55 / 9.33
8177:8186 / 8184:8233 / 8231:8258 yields 0.40 angstrom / 8.95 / 9.41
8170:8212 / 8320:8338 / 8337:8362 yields 0.62 angstrom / 9.03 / 8.9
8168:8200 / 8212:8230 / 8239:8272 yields 0.35 angstrom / 9.26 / 10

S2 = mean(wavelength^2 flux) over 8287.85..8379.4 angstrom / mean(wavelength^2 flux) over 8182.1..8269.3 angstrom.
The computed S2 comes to 1.0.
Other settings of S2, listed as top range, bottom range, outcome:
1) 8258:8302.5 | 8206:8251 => 1.06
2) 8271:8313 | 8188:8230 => 1.04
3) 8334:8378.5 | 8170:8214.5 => 1.03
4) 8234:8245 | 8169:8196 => 1.02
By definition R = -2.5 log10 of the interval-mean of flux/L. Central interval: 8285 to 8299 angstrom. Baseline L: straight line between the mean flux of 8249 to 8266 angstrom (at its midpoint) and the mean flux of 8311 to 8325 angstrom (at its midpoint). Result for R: 0.057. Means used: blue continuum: 10.6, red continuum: 9.08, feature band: 9.21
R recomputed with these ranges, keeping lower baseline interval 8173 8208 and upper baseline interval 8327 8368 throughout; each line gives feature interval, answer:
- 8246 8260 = -0.12 mag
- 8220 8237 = -0.03 mag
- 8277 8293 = -0.07 mag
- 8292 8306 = -0.05 mag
